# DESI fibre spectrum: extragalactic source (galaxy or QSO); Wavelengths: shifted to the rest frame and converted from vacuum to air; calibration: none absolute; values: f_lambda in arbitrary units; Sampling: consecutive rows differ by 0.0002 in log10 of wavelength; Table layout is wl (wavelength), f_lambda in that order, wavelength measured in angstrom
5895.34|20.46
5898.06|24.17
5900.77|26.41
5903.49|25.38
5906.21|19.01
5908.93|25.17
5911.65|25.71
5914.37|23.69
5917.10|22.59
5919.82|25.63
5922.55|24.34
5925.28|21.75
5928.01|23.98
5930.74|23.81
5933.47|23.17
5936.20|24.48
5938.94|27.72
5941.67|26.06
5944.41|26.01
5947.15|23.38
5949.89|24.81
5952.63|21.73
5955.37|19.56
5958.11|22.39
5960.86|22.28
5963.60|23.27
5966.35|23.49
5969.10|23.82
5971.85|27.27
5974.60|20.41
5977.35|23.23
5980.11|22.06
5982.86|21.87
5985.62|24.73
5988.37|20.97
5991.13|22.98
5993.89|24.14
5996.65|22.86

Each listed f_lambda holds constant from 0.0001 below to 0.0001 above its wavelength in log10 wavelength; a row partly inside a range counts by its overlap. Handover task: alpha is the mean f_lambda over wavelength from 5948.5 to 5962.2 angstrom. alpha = 22.2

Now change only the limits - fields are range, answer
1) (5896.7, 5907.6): 23.8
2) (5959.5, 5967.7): 23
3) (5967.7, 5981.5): 23.4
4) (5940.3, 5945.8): 26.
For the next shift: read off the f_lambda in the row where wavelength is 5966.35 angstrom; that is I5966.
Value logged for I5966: 23.49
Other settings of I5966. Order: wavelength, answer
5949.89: 24.81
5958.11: 22.39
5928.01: 23.98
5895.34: 20.46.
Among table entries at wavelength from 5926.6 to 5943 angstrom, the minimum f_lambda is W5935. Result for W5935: 23.17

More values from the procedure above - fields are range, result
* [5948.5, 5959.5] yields 19.56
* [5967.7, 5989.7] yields 20.41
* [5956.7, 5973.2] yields 22.28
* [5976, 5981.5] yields 22.06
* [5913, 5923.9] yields 22.59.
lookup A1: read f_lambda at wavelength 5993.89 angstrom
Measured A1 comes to 24.14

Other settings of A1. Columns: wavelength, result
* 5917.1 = 22.59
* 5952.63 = 21.73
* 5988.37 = 20.97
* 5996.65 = 22.86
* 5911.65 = 25.71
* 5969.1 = 23.82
